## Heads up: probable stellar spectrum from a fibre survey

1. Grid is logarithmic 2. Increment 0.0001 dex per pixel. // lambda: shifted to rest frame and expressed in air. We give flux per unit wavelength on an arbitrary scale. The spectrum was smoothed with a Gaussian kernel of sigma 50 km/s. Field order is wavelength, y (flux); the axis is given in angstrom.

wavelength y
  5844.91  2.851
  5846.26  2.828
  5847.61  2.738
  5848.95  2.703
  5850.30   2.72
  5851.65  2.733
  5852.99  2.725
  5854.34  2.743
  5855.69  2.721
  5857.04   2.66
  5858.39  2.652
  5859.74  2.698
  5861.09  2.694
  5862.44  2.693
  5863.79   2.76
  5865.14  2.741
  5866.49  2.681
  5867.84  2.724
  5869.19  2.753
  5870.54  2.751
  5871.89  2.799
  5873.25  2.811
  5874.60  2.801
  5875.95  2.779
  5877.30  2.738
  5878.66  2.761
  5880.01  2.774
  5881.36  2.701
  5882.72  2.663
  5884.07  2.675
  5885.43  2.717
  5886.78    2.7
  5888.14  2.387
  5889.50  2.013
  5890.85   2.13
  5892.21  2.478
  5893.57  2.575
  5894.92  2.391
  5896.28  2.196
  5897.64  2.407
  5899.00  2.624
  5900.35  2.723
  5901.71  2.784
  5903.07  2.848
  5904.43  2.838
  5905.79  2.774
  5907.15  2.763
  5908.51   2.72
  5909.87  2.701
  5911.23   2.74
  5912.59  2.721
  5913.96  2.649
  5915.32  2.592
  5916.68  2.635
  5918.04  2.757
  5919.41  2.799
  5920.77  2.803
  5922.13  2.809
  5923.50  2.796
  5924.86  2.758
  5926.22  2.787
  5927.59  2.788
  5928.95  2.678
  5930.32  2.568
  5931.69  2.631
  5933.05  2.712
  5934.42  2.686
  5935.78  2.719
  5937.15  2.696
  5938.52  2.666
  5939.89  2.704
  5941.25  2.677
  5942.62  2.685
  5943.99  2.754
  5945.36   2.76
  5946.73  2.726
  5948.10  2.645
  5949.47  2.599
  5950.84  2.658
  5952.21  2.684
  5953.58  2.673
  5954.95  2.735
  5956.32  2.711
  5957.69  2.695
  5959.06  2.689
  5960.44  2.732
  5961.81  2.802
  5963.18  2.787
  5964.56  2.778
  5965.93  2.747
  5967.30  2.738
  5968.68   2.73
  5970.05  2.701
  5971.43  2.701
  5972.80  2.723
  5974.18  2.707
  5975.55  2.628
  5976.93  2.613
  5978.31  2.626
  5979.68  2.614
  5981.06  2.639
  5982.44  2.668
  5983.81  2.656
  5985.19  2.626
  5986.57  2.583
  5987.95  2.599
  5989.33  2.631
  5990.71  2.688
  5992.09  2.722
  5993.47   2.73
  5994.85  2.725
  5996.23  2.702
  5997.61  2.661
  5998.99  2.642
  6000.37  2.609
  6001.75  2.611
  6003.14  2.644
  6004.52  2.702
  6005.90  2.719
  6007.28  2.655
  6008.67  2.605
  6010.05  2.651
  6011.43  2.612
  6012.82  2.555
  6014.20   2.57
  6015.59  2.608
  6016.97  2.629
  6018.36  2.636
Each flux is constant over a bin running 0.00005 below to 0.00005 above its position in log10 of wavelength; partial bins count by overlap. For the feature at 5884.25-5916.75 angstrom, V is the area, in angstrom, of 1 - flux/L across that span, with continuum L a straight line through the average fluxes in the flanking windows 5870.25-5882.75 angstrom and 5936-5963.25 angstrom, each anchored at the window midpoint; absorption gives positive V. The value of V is 1.8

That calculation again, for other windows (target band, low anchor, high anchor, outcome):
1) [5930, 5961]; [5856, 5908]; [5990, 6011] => -0.3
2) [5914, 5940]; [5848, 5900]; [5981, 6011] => -0.6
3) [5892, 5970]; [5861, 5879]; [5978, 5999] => 0.2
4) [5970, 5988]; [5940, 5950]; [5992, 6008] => 0.2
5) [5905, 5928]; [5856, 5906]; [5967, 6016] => -0.8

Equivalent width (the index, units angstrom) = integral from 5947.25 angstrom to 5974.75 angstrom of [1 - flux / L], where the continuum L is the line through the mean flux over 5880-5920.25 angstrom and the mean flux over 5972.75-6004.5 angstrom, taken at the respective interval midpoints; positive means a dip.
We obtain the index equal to -0.7 angstrom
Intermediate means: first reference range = 2.61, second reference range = 2.65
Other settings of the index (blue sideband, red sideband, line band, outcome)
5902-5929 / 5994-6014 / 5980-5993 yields 0.1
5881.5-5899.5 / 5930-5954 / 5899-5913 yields -1.3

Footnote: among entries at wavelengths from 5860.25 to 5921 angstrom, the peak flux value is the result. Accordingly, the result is 2.848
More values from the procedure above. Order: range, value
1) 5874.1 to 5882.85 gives 2.801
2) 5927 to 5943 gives 2.788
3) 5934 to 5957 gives 2.76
